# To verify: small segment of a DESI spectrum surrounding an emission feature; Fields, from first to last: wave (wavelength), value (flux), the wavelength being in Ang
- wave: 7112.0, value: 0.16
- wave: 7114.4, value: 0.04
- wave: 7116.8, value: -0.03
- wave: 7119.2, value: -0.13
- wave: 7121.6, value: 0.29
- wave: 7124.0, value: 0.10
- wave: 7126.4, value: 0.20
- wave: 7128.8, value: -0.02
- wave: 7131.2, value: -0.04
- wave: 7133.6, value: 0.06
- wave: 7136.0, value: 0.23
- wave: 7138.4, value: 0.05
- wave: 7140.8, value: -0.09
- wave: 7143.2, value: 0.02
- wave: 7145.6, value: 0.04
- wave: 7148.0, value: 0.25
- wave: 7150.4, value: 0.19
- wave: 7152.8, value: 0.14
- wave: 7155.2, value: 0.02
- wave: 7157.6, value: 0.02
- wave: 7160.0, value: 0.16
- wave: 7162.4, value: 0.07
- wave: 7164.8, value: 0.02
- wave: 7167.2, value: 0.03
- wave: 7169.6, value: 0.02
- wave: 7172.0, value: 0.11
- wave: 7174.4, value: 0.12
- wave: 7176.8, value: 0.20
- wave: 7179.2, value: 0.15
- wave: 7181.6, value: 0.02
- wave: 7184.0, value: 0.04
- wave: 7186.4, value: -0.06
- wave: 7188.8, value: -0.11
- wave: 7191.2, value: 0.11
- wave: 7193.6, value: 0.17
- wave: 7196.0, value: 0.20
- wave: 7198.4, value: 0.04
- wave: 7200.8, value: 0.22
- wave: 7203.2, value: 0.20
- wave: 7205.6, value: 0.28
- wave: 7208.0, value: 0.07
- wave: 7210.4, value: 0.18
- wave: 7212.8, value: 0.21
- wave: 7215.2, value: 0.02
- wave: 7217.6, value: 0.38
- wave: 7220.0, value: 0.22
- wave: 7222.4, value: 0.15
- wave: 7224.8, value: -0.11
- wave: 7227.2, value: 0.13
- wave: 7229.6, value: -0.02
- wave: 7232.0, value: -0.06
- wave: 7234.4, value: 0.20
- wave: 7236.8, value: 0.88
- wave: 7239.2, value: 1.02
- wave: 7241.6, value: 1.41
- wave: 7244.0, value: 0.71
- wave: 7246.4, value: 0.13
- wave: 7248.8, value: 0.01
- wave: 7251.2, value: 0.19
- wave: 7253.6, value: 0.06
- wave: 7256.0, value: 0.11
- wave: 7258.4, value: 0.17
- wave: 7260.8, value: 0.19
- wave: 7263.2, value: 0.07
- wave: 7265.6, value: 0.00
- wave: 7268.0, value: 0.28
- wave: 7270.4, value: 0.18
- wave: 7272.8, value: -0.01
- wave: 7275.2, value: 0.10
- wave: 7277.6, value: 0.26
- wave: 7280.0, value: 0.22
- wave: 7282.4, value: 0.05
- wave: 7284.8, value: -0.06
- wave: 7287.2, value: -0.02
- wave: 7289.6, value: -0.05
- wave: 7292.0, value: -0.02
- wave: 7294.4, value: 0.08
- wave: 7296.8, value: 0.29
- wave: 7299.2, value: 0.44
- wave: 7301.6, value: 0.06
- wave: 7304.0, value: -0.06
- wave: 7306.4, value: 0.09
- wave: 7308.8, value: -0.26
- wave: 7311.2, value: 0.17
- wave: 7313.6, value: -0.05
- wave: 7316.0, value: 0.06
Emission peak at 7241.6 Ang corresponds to [O II]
